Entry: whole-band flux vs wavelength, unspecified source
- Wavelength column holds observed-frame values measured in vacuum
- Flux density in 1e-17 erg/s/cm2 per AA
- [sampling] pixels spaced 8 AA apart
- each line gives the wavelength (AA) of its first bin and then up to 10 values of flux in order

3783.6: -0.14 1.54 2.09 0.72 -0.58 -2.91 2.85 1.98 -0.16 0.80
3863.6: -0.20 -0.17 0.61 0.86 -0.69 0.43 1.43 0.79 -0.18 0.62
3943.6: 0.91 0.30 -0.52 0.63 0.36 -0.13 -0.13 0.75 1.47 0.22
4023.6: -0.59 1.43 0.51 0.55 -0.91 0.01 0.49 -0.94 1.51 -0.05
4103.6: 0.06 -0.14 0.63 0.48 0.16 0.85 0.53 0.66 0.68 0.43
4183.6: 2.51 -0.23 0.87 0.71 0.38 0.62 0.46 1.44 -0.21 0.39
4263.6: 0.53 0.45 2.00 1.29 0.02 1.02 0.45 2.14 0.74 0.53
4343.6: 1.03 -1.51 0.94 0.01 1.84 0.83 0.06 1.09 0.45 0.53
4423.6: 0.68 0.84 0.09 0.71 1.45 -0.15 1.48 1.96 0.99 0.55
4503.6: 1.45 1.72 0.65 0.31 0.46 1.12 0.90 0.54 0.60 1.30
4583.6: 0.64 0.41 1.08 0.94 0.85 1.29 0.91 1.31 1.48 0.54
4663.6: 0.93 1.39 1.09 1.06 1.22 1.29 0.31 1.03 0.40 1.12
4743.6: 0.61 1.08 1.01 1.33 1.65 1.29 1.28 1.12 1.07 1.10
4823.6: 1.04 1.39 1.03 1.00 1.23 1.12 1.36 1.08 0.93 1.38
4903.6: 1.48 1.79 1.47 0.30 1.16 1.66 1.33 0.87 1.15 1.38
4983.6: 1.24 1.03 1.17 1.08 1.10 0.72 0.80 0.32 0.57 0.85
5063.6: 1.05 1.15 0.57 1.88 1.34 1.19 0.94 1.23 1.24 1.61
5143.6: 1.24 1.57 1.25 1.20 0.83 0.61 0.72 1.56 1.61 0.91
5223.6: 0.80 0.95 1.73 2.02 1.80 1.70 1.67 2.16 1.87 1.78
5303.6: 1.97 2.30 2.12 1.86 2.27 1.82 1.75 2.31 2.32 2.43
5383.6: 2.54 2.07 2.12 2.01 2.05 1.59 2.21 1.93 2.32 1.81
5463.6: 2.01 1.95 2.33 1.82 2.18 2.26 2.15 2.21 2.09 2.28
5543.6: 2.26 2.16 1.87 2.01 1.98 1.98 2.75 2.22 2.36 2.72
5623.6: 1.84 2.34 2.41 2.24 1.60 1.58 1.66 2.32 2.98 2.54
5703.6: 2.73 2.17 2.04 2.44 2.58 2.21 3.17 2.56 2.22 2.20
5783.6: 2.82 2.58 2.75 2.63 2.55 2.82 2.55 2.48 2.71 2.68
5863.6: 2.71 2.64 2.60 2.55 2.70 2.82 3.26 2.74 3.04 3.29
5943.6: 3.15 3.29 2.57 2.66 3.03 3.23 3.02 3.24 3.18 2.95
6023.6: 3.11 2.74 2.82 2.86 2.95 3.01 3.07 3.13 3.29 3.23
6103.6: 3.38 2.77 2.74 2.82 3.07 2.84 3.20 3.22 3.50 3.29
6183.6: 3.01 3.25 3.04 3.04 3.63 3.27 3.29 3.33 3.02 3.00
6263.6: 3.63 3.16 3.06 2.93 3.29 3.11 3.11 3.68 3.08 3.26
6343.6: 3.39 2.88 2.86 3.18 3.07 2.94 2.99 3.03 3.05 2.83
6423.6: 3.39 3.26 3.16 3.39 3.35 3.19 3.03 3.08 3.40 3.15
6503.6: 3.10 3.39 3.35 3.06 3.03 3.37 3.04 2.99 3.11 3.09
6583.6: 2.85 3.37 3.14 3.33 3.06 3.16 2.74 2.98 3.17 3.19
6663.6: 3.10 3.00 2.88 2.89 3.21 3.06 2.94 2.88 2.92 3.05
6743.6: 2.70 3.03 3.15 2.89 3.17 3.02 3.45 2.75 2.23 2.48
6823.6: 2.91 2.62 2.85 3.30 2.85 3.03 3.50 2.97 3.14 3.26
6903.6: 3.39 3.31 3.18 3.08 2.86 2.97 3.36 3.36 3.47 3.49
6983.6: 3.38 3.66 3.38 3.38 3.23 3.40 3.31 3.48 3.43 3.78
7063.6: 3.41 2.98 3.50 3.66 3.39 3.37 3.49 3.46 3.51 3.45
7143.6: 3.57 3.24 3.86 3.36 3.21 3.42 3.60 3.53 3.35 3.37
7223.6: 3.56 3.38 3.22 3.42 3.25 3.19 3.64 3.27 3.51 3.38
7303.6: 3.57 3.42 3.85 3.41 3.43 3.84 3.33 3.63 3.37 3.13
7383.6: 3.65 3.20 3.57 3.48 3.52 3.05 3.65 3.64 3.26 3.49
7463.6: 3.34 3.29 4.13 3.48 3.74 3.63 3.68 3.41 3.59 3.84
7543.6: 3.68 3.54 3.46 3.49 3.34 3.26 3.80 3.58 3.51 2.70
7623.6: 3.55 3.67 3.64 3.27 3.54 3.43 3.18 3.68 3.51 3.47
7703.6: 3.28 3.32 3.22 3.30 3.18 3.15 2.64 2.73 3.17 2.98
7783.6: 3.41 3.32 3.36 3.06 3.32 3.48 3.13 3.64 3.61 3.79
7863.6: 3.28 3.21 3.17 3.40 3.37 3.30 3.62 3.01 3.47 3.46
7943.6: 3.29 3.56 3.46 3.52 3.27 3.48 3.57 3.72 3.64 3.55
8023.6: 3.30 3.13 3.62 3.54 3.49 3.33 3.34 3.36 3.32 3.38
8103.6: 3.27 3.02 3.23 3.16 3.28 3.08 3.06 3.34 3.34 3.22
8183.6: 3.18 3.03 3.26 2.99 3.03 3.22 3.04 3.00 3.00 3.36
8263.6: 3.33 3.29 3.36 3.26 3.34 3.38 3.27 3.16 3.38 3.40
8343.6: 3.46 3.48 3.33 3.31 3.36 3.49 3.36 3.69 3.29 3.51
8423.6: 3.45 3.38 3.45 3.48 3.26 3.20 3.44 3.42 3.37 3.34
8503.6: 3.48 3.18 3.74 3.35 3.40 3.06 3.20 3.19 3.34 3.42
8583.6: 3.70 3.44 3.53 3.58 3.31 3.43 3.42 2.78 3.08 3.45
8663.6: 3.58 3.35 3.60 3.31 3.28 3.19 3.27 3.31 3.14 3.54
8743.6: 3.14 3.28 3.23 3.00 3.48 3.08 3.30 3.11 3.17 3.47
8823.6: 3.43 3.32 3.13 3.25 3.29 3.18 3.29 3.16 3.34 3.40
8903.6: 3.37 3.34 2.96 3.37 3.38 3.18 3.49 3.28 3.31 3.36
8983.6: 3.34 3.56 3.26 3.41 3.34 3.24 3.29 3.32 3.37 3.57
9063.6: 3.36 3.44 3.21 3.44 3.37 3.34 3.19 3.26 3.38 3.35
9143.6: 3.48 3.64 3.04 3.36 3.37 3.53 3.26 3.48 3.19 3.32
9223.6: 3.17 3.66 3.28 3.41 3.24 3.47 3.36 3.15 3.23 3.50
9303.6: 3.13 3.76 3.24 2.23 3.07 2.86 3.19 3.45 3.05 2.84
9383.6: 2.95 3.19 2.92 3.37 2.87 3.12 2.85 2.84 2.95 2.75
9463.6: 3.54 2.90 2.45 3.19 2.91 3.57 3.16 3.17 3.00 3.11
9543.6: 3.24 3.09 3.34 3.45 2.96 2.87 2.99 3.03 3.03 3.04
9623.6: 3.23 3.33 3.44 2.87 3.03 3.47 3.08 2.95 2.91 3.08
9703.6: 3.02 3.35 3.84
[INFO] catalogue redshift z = 0.316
